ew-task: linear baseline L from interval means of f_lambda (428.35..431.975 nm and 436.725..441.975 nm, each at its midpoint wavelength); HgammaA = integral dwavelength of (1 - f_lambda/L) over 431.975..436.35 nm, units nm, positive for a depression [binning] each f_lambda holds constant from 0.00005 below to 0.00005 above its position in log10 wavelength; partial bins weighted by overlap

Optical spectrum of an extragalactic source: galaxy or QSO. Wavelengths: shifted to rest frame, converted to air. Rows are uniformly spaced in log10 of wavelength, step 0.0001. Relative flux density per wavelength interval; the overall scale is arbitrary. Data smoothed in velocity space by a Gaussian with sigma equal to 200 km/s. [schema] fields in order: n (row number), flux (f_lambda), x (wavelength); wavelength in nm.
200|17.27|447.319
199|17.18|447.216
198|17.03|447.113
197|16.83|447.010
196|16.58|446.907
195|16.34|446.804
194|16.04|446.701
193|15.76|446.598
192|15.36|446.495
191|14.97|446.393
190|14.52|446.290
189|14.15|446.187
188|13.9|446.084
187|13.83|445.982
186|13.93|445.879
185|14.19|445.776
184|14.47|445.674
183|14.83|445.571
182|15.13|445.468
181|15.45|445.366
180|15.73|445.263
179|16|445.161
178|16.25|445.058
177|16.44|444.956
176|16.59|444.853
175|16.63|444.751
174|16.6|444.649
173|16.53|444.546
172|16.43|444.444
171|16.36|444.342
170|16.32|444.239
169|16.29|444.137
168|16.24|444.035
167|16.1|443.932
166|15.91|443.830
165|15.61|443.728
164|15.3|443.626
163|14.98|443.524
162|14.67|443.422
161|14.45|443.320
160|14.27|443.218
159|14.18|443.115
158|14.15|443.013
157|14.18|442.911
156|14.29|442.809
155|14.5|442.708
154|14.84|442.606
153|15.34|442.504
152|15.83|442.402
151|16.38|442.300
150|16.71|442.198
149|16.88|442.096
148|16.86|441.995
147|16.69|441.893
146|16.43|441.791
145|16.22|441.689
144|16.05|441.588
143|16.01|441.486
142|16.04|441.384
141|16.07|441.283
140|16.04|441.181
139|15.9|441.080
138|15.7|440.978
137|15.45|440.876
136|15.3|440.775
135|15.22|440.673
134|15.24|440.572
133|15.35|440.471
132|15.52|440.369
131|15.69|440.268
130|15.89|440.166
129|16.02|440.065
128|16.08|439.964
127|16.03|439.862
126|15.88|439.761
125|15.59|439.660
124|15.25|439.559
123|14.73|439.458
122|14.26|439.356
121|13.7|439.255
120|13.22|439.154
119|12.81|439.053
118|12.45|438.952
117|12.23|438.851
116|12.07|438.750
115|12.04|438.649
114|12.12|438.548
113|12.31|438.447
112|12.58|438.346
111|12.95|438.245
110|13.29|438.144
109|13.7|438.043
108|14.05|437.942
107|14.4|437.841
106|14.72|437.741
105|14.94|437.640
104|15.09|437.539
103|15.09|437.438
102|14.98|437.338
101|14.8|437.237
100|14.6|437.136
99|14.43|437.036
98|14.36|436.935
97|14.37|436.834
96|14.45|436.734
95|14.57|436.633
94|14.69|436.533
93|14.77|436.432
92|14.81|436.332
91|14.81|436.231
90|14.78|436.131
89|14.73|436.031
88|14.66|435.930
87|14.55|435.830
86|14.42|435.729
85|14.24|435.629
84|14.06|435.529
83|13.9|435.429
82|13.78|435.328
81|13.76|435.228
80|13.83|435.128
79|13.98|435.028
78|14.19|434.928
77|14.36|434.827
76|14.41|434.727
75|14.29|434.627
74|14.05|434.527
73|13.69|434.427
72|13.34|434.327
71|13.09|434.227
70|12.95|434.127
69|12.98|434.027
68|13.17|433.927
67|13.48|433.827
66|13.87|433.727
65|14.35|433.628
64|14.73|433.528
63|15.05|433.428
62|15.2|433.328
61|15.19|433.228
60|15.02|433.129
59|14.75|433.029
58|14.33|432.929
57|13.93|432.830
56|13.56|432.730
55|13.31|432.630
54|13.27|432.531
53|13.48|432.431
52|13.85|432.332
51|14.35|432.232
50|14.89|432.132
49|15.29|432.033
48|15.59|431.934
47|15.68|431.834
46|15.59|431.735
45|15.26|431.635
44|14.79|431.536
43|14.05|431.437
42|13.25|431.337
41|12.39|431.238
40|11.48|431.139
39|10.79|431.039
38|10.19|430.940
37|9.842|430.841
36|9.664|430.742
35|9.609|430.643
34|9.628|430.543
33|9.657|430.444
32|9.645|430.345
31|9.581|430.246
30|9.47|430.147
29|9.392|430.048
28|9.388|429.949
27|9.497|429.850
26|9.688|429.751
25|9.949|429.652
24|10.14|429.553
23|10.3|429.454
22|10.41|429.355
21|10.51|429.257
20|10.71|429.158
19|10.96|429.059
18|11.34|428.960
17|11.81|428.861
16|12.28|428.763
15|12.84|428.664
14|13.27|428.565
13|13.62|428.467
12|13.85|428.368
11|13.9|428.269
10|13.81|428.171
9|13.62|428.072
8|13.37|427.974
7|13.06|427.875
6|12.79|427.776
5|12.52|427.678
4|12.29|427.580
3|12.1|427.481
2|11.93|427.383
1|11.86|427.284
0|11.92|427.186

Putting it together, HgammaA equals -0.43 nm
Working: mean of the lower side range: 11.5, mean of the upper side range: 14.7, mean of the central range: 14.2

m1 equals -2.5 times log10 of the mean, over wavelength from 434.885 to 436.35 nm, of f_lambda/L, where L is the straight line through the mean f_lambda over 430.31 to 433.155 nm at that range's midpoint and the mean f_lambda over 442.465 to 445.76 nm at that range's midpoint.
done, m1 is -0.04 mag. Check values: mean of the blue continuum 13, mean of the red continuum 15.5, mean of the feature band 14.3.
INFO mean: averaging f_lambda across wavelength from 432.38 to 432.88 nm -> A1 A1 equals 13.5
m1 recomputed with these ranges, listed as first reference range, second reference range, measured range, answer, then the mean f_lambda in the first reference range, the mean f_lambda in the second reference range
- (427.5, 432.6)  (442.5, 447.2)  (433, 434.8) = -0.091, 12.1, 15.4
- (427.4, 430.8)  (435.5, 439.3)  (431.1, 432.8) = -0.158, 11.3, 14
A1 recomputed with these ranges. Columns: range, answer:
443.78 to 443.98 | 16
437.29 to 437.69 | 15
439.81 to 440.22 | 16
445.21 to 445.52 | 15.4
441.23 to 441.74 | 16.1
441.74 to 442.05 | 16.7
